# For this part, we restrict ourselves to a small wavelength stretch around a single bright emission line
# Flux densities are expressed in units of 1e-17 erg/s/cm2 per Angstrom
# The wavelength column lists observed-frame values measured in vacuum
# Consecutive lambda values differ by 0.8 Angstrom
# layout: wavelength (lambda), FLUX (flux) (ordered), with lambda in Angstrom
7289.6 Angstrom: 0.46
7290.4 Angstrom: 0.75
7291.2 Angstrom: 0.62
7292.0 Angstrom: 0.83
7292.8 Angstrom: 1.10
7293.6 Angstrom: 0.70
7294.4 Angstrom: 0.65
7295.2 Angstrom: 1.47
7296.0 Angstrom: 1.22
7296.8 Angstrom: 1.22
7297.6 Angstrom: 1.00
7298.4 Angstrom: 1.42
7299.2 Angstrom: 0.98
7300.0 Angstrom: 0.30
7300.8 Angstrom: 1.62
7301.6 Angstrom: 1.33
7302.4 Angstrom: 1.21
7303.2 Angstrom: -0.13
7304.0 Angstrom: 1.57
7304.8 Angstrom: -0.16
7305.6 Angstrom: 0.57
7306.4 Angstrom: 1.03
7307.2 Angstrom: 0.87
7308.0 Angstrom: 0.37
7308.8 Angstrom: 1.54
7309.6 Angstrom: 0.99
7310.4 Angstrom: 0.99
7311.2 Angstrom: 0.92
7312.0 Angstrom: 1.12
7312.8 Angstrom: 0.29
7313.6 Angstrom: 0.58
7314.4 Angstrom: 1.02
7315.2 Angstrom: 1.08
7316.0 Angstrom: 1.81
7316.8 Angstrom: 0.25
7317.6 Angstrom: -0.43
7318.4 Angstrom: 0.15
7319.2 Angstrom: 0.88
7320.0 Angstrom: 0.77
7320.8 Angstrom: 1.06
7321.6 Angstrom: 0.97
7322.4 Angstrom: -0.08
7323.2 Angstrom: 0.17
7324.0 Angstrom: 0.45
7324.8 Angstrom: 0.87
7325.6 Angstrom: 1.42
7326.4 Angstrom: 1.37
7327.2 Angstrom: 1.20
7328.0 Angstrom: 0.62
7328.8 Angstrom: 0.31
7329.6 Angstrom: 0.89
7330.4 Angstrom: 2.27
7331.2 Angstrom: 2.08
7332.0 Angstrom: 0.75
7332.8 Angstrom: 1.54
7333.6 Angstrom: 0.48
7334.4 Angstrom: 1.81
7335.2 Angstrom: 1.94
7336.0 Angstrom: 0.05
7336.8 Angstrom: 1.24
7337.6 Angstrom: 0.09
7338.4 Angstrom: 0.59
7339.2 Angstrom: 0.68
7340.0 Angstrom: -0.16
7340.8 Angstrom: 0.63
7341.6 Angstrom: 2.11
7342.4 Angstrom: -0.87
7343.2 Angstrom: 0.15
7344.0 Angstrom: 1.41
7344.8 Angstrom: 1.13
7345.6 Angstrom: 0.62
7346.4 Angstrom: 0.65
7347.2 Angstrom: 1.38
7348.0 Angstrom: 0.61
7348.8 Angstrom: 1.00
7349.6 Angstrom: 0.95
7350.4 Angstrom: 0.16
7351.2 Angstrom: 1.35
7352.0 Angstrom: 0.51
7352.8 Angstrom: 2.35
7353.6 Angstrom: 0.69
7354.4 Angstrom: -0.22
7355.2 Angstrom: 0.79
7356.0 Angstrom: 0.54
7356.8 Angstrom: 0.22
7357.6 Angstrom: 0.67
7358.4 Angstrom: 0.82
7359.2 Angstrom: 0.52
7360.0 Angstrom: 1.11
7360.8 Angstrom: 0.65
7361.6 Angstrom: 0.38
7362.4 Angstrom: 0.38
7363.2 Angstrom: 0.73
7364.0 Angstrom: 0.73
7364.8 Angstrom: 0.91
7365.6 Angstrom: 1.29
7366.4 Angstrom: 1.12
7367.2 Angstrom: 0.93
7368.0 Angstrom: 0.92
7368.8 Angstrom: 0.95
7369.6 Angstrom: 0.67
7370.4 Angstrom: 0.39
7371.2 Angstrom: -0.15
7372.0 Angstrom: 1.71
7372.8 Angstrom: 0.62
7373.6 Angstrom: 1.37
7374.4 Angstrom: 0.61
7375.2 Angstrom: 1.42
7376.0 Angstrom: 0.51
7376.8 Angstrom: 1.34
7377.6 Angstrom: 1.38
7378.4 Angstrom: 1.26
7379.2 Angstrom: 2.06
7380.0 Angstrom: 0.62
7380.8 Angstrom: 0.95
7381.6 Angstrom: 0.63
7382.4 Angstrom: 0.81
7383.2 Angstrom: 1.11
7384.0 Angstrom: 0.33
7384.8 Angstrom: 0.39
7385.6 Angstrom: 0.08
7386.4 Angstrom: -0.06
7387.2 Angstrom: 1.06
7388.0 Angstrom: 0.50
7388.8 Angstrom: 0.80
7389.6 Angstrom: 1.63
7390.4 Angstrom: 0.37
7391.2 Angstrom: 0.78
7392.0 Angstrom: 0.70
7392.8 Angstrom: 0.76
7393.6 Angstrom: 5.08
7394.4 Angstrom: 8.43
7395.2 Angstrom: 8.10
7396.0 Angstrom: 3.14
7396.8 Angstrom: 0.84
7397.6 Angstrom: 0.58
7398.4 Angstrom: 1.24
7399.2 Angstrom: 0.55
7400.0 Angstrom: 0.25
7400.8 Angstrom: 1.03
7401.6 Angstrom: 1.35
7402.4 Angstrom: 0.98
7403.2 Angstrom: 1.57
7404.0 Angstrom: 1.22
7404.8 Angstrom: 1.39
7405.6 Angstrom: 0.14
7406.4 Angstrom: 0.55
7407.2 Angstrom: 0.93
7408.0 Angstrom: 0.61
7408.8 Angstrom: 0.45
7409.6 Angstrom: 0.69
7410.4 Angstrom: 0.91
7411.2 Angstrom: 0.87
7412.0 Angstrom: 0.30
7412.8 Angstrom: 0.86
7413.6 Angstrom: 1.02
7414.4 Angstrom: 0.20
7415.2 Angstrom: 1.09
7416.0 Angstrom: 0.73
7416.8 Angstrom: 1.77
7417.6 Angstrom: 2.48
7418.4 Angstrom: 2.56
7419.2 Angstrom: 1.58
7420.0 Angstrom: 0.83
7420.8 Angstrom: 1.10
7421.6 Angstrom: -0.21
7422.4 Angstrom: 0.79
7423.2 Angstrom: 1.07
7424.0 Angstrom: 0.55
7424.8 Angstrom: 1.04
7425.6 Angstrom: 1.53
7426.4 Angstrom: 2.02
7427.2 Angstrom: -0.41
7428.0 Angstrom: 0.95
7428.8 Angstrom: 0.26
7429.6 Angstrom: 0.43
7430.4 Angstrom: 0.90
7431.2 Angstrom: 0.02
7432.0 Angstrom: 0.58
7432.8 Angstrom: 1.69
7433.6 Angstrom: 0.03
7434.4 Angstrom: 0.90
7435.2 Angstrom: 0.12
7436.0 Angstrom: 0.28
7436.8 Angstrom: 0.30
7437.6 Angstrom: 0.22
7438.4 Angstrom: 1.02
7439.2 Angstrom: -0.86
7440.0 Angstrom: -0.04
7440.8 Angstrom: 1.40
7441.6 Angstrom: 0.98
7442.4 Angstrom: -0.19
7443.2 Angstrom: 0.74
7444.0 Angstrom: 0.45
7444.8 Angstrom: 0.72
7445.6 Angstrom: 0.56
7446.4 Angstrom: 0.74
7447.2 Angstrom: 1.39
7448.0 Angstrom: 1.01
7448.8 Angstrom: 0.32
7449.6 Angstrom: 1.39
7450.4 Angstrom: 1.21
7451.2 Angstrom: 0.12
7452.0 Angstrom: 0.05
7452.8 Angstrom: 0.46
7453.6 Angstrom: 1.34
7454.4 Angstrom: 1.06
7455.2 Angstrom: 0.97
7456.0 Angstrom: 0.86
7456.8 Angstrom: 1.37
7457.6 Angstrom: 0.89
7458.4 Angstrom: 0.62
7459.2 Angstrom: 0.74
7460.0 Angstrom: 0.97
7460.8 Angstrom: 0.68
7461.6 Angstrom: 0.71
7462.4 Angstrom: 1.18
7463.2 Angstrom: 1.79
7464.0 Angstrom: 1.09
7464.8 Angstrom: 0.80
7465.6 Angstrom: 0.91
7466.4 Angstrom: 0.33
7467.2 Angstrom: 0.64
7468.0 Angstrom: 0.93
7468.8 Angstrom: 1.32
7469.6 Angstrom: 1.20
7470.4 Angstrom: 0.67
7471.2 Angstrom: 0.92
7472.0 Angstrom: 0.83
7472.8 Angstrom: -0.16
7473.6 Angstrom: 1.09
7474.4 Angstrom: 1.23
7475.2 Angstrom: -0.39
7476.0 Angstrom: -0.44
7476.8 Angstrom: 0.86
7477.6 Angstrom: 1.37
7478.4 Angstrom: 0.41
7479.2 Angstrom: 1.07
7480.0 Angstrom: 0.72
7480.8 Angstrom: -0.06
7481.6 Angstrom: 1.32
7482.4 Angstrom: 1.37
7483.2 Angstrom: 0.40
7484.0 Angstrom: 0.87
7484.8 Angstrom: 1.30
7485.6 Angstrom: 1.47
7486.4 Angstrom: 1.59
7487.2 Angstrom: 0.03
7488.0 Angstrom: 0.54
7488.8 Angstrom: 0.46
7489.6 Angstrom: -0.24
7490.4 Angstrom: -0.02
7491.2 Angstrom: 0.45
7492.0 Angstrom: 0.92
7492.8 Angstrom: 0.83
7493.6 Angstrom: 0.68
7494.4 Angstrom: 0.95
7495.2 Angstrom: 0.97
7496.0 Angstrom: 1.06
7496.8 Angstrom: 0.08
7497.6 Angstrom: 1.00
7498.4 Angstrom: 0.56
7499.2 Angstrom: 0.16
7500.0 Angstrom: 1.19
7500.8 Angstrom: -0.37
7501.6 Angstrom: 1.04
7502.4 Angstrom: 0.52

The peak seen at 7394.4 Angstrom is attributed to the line H-alpha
